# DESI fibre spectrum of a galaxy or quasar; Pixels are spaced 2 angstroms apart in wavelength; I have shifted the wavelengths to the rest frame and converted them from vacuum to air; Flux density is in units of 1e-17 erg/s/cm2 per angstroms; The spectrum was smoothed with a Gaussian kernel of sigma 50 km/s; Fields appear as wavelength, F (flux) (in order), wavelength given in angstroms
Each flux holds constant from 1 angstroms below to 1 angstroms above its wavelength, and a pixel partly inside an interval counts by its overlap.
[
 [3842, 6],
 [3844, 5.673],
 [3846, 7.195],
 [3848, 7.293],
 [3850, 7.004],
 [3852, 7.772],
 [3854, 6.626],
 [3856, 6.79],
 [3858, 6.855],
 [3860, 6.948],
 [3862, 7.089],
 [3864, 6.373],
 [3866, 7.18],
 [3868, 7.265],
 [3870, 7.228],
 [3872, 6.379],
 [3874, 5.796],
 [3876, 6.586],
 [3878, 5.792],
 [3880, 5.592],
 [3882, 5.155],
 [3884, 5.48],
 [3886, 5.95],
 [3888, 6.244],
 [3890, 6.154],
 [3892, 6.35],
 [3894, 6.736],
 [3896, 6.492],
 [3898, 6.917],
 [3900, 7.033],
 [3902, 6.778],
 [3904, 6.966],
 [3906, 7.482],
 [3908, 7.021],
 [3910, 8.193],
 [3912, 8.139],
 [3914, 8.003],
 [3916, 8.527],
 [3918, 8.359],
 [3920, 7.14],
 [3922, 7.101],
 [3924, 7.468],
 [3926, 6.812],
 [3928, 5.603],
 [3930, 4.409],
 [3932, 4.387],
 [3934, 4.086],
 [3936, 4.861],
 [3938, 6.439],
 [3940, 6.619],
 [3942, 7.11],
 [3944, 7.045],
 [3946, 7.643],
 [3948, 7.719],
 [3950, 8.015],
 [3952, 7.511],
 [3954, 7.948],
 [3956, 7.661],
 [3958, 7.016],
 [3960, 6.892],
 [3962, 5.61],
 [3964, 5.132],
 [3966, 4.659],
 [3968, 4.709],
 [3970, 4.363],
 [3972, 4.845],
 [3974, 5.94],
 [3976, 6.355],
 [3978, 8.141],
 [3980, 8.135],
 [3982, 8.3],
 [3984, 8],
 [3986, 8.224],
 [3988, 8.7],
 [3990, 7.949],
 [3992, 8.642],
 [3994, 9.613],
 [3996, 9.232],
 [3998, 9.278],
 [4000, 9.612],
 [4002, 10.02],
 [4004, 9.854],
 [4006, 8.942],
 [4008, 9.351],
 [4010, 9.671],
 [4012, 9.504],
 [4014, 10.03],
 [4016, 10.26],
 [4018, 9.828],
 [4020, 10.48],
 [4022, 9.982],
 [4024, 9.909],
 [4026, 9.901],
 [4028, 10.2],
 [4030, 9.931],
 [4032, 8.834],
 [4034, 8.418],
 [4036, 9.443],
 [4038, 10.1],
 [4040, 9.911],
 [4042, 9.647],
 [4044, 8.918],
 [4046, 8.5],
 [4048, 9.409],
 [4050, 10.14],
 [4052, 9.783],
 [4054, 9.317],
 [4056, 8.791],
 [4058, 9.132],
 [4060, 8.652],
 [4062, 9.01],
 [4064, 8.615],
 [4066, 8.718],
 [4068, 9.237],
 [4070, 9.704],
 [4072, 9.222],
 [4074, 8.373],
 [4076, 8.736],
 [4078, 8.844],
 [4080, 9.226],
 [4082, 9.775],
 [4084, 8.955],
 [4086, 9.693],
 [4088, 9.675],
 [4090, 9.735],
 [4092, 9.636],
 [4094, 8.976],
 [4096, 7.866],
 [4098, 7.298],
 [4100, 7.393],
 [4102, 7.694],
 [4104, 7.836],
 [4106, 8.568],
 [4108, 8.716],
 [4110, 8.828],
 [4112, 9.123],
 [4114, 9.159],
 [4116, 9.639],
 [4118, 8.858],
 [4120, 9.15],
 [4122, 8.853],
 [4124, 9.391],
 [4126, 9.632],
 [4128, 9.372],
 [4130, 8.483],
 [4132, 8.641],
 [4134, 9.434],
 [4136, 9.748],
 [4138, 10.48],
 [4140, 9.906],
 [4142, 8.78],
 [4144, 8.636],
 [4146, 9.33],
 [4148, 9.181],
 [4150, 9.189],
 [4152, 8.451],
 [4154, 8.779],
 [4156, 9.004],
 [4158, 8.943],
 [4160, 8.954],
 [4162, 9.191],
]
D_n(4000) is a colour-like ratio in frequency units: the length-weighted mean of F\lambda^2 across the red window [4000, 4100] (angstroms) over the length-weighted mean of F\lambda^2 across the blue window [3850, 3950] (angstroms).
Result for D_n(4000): 1.51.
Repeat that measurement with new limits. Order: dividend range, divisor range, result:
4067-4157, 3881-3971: 1.50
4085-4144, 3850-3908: 1.53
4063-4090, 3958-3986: 1.52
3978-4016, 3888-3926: 1.31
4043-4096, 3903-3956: 1.41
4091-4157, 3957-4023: 1.17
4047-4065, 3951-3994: 1.38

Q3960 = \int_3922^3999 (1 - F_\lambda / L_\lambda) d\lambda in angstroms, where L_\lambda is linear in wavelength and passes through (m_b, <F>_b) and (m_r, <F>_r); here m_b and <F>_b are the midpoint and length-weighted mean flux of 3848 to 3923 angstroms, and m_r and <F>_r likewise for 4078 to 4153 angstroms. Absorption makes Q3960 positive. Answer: 7.1 angstroms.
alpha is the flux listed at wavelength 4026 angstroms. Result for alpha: 9.901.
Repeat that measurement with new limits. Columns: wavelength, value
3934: 4.086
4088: 9.675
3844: 5.673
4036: 9.443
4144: 8.636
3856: 6.79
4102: 7.694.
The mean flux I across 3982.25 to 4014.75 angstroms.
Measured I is 9.14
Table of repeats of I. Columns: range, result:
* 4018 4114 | 9.13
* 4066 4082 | 9.07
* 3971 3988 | 7.33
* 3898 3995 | 6.94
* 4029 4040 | 9.4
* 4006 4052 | 9.64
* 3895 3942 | 6.74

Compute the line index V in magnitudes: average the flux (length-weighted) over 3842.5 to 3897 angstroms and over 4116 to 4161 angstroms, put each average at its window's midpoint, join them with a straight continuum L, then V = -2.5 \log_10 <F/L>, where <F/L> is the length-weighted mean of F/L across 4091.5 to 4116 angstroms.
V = 0.05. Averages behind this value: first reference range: 6.51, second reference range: 9.16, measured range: 8.45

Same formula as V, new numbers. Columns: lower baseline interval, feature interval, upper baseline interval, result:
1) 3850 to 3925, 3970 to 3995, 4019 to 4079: 0.10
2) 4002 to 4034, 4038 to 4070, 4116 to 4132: 0.03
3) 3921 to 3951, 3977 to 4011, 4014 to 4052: -0.07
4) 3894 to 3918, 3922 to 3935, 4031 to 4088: 0.34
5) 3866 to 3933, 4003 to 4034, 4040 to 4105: -0.18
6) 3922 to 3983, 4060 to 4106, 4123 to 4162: -0.07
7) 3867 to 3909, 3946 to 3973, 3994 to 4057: 0.25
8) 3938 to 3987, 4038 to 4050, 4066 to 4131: -0.17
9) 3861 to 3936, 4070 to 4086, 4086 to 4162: -0.08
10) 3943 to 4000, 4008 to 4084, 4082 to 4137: -0.15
